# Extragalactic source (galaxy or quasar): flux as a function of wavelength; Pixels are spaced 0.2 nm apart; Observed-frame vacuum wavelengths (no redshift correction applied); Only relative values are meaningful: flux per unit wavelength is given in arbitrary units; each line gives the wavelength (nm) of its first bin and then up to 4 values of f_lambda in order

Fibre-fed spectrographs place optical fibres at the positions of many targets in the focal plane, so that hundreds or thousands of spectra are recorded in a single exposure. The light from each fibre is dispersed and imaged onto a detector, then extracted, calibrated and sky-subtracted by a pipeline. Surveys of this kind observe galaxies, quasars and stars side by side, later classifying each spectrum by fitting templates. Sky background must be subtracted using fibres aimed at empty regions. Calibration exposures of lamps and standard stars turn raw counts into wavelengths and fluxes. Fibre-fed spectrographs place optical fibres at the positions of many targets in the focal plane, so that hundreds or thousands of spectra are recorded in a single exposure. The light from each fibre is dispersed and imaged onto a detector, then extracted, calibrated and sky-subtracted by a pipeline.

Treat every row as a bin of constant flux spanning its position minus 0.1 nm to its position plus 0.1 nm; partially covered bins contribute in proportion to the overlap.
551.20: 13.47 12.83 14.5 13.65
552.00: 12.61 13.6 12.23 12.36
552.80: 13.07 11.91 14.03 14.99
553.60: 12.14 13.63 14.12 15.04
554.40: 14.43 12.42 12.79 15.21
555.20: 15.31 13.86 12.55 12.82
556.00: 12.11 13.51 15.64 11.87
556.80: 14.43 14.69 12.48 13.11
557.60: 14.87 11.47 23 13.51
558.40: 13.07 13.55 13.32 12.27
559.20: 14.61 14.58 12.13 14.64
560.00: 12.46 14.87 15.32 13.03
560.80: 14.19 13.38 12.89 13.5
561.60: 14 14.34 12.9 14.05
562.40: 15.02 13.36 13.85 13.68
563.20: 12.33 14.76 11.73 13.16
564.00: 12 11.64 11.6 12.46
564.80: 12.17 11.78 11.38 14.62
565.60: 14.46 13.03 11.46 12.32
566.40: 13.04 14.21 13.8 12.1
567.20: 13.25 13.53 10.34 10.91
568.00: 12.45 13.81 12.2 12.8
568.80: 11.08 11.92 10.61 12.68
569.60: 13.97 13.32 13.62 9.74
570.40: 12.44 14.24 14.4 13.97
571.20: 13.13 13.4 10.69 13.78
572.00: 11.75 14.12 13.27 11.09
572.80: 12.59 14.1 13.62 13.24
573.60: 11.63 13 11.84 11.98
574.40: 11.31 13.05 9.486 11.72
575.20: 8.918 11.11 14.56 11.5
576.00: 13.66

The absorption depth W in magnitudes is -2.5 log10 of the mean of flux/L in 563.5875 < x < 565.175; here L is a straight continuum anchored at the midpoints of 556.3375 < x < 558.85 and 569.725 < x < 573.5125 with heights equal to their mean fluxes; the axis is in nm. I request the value 0.13 mag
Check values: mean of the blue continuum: 14.2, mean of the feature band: 12.1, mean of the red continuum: 13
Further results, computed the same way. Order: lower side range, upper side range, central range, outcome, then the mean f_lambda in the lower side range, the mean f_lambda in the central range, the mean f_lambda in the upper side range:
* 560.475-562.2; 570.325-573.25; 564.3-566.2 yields 0.07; 13.6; 12.5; 13.1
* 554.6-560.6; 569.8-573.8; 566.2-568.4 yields 0.04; 13.9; 12.7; 12.9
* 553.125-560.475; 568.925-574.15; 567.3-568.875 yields 0.08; 13.9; 12.2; 12.8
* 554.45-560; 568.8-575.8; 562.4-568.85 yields 0.03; 13.8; 12.7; 12.4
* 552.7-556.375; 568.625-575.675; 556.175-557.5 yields -0.02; 13.6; 13.7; 12.4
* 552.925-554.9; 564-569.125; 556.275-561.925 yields -0.07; 13.6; 14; 12.5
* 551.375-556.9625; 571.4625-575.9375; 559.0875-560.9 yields -0.07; 13.5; 14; 12.2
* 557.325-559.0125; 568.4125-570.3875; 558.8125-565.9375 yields 0.02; 14.4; 13.3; 12.2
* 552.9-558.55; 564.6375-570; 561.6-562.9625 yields -0.06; 13.9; 13.9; 12.6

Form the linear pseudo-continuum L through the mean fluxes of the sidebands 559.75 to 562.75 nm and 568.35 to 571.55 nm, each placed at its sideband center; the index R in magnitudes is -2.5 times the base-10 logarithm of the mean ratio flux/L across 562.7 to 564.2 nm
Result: 0.048 mag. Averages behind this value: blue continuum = 13.9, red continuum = 12.7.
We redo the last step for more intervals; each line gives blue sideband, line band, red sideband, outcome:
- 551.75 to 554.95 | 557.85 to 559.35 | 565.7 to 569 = -0.13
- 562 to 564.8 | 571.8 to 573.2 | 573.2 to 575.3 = -0.09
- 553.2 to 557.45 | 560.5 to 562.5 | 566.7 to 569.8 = -0.05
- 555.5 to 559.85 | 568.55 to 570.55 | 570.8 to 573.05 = 0.07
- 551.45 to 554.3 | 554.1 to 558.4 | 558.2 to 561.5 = -0.04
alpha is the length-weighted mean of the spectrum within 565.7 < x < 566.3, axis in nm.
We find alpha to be 12.3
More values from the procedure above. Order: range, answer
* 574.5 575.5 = 10.9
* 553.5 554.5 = 13.9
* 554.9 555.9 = 13.9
